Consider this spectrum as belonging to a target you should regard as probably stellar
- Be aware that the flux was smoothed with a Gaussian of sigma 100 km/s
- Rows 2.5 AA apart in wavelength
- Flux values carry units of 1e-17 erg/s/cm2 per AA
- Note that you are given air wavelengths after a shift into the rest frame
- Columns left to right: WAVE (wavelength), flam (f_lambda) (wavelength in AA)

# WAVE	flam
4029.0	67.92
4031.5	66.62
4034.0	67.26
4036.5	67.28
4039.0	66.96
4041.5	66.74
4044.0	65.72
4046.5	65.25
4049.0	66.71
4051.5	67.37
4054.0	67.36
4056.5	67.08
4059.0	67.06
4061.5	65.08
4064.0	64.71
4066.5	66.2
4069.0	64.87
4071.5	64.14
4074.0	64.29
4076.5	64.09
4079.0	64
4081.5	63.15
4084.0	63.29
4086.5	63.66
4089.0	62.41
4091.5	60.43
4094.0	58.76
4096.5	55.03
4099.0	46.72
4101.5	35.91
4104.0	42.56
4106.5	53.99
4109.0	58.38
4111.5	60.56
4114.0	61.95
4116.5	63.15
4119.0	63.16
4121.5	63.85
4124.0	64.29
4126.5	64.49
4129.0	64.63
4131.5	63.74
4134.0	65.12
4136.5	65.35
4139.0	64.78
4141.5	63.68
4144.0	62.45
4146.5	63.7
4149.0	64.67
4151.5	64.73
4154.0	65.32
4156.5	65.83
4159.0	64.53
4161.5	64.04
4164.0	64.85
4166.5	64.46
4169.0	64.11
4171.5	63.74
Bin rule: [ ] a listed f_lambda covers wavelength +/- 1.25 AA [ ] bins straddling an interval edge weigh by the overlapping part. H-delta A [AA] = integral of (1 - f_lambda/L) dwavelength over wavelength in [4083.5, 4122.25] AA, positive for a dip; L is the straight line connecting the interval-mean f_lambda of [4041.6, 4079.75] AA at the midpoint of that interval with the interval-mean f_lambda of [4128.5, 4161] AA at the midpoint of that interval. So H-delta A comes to 4.9 AA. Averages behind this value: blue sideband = 65.7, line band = 56.9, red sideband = 64.5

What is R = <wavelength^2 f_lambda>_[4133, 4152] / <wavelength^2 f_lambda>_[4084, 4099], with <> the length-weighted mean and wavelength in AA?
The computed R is 1.11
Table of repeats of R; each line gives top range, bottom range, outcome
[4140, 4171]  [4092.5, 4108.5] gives 1.34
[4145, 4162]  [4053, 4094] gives 1.05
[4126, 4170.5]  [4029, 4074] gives 1.02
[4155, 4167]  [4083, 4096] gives 1.09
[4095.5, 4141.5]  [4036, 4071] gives 0.92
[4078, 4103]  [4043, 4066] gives 0.88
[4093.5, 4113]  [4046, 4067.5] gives 0.79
